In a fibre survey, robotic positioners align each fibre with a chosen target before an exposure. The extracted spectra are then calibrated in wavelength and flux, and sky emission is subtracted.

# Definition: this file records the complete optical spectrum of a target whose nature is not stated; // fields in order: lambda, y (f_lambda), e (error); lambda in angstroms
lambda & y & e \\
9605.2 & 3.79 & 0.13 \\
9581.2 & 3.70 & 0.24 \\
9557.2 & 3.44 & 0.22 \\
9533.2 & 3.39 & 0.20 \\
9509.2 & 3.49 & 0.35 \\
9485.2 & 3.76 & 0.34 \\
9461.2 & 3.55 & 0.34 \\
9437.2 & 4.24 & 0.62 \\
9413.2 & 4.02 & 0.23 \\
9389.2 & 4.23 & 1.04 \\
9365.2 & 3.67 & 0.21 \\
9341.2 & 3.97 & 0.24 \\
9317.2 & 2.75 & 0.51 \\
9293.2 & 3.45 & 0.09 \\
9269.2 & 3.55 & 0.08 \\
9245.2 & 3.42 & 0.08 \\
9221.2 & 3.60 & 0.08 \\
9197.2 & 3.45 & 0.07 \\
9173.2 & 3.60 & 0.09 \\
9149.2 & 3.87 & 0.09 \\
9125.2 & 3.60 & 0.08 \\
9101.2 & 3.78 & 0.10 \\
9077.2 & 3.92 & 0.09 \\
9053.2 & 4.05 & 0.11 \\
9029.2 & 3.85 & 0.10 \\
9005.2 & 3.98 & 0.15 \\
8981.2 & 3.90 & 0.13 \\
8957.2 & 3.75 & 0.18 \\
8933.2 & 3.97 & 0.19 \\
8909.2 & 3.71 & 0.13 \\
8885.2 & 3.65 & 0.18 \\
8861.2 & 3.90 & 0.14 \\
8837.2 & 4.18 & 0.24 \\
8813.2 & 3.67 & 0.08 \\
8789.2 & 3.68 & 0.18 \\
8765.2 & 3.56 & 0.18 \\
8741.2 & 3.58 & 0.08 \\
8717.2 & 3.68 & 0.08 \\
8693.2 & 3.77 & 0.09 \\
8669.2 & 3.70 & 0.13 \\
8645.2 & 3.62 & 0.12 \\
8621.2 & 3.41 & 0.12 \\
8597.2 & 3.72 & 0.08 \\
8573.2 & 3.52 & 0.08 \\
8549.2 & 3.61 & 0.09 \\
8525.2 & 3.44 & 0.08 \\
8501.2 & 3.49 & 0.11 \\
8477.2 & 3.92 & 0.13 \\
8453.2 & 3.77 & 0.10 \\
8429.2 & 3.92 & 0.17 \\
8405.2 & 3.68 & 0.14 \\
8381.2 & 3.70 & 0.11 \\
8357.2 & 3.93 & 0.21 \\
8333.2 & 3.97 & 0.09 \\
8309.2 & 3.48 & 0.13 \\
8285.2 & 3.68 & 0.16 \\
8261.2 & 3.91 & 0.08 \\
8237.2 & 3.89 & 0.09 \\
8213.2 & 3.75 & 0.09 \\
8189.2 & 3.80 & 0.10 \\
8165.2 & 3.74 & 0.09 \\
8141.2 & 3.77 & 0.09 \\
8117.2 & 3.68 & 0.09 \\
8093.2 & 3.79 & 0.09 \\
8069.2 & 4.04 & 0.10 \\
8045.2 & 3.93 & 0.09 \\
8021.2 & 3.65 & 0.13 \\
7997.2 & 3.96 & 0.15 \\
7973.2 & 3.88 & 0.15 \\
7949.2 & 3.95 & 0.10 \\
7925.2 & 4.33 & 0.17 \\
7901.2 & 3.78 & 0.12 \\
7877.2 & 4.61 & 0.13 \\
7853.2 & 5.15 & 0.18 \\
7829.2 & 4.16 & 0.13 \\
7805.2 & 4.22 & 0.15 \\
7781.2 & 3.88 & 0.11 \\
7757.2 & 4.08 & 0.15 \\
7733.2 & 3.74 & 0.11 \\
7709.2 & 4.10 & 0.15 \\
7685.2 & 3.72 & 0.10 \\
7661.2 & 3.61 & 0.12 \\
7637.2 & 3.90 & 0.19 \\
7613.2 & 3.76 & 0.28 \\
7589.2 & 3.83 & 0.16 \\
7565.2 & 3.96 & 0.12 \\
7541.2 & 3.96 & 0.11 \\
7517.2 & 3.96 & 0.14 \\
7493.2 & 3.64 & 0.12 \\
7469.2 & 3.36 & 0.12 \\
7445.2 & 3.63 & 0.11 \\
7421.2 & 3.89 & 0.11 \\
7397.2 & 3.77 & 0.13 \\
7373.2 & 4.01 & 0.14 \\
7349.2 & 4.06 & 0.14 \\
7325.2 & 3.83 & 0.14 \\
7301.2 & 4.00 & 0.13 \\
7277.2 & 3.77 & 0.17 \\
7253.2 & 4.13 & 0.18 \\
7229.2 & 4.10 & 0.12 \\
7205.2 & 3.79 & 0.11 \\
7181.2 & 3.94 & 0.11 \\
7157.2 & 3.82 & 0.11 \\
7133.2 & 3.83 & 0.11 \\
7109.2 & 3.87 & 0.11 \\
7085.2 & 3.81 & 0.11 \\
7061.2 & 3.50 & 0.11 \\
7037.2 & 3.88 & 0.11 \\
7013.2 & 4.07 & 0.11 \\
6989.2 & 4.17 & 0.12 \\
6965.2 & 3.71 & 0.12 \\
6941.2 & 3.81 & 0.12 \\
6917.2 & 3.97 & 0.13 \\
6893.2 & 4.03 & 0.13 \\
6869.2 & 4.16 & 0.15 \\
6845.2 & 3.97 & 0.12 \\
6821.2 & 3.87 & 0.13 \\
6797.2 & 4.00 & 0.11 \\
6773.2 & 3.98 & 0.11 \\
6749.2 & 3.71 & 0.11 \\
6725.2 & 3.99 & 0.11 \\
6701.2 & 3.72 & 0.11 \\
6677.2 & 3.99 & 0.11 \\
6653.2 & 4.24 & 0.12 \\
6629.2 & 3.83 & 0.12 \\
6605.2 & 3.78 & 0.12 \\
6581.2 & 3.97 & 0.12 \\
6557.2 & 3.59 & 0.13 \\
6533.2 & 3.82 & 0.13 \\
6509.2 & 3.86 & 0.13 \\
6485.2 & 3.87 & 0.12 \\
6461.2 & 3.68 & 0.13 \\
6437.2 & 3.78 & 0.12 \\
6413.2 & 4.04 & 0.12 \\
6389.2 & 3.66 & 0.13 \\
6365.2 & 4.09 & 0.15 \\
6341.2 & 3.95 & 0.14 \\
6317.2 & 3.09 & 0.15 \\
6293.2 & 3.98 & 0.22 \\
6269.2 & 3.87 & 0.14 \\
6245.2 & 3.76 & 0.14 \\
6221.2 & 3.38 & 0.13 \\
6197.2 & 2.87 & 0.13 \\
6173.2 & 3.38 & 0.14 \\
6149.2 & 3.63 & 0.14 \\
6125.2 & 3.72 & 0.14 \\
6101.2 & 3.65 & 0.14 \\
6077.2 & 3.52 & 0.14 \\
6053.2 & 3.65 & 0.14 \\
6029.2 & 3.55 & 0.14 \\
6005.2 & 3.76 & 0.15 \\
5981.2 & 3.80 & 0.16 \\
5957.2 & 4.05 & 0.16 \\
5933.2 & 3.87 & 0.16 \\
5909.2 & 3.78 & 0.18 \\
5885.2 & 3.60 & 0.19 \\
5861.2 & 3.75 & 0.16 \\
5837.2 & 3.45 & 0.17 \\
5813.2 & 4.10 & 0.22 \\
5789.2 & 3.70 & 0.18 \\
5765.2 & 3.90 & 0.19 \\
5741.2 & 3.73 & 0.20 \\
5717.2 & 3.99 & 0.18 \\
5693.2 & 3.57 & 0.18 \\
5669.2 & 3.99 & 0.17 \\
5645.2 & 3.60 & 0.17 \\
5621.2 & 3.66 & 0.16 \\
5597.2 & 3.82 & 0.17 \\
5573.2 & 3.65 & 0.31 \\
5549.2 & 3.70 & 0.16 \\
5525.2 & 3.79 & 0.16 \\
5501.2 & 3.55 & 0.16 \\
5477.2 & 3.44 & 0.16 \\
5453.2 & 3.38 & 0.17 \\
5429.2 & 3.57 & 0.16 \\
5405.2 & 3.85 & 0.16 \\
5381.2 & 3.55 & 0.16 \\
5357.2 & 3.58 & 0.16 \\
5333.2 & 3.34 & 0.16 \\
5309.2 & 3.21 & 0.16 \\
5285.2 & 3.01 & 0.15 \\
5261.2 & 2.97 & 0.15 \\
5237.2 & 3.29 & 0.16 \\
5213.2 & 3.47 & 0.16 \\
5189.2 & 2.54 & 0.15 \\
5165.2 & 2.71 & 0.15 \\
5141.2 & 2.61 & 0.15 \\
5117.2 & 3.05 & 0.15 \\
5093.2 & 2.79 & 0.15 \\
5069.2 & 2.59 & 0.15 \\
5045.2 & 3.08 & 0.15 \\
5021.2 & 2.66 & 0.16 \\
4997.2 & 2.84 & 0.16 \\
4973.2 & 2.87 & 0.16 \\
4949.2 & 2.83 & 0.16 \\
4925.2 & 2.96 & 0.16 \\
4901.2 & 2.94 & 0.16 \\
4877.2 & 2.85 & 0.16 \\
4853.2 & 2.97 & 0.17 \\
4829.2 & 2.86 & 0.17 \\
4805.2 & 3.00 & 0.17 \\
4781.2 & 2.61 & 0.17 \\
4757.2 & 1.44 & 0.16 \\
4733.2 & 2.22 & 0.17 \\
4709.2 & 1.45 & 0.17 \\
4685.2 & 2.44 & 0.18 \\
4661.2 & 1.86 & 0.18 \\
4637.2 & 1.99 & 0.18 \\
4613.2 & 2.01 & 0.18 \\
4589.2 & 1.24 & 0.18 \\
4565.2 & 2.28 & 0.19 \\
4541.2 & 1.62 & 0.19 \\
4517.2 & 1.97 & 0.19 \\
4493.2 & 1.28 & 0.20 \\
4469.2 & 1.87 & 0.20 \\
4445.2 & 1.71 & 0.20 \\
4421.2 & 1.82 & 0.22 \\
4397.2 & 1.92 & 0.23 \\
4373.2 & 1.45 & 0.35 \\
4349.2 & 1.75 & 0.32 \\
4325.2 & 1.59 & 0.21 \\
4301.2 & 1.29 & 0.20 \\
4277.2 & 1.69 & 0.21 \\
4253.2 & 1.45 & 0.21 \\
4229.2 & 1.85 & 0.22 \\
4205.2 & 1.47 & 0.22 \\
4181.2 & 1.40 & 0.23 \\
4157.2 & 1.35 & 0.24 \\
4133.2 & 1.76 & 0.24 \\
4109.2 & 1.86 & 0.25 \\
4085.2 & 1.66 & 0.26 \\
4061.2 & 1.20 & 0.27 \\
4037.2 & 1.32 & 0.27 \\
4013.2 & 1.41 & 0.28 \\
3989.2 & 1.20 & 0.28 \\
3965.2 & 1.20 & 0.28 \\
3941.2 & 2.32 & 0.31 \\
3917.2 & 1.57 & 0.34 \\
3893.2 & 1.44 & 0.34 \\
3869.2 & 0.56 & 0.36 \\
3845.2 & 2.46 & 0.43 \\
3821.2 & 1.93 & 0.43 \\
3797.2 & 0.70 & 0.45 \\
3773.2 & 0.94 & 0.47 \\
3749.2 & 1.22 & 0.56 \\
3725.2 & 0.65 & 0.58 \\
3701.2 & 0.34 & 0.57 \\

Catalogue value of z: 0.197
